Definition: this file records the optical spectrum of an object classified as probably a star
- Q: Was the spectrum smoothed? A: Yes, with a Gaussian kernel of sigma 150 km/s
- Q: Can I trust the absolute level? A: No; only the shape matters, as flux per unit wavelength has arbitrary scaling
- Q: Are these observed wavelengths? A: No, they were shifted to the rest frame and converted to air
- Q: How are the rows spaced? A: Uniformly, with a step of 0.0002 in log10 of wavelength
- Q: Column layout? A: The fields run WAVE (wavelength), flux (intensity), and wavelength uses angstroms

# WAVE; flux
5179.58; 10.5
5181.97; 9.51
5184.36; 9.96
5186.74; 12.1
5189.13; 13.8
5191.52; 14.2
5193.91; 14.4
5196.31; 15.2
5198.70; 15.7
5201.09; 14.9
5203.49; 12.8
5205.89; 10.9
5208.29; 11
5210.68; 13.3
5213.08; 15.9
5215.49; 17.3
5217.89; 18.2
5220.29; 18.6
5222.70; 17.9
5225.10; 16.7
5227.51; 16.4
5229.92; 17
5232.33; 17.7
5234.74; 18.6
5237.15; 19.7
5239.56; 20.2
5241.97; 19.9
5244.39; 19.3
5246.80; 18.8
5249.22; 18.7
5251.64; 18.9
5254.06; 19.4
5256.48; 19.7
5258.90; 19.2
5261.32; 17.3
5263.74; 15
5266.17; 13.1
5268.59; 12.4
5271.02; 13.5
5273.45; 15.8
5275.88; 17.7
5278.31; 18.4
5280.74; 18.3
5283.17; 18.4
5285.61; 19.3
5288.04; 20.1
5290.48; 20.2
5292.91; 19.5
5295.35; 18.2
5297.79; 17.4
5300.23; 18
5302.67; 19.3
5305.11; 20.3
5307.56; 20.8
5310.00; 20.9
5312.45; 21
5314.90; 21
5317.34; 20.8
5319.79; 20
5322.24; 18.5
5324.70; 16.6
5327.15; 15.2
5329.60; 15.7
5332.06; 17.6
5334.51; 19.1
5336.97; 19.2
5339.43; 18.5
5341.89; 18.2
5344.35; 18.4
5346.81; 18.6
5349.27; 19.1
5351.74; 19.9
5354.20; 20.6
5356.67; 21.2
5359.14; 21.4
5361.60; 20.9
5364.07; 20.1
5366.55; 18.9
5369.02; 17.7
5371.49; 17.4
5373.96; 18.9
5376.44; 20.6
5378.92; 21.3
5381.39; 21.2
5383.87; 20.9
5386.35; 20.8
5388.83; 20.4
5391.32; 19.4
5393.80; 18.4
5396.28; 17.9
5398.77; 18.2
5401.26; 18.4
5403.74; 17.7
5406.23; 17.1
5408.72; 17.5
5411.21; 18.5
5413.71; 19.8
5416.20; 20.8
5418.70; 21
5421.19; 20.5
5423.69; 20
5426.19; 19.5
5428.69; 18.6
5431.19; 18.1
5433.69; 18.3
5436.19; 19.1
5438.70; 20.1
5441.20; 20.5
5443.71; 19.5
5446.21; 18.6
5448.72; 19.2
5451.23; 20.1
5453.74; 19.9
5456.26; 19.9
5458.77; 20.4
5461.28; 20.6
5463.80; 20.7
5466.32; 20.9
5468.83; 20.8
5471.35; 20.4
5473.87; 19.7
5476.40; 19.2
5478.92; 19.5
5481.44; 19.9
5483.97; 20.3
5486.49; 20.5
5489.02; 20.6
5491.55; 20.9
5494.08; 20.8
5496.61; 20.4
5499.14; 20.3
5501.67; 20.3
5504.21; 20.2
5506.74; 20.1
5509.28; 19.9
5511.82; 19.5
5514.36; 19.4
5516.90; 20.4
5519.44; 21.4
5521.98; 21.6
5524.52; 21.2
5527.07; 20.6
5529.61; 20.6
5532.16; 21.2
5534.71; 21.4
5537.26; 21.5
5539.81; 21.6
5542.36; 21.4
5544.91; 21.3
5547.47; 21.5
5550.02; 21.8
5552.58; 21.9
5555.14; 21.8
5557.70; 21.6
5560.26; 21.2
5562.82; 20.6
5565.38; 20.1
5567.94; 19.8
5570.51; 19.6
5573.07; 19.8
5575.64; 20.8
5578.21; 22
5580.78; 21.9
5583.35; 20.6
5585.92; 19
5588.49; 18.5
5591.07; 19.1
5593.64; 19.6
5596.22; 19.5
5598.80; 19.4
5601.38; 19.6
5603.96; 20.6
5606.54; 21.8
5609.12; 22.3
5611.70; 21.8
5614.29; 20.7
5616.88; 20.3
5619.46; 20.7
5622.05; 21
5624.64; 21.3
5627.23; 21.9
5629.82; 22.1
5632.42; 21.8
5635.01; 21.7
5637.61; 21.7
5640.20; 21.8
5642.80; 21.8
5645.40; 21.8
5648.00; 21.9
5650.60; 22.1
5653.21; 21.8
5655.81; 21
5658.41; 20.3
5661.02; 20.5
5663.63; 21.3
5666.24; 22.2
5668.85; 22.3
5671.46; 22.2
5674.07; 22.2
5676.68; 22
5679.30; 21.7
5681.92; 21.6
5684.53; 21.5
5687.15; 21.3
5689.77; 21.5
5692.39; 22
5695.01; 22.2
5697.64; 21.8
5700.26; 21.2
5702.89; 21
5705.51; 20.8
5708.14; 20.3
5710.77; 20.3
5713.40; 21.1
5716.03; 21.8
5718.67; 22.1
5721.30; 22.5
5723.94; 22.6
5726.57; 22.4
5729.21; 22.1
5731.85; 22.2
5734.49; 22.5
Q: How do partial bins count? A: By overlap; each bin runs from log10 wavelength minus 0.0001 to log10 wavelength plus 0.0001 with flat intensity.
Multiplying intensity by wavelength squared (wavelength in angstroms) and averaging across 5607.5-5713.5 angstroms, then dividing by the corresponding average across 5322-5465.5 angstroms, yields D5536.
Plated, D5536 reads 1.23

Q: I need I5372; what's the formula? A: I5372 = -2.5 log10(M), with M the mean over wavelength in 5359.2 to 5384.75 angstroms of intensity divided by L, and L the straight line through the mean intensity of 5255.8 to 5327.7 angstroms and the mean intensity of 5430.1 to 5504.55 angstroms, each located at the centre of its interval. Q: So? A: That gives -0.05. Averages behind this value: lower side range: 18.2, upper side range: 20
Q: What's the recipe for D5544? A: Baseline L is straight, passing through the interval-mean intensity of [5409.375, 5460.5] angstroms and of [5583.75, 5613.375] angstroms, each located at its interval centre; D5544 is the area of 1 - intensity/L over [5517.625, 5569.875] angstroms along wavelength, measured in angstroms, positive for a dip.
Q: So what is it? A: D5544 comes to -3.20 angstroms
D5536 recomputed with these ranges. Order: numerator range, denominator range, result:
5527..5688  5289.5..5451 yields 1.20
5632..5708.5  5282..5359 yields 1.28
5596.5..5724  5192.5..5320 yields 1.41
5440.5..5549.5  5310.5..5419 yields 1.12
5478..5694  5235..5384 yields 1.24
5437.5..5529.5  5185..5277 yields 1.36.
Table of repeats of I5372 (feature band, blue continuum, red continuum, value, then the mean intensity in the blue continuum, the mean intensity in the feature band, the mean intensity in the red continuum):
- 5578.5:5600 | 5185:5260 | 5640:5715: 0.040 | 16.6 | 19.8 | 21.5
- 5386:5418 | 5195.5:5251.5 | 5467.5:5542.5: 0.019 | 16.8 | 18.8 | 20.5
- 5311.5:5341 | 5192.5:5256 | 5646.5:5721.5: -0.041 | 16.9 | 18.6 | 21.5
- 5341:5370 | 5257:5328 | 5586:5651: -0.051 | 18.2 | 19.6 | 20.9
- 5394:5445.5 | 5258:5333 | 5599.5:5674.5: 0.014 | 18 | 19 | 21.4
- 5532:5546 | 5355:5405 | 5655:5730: -0.042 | 19.6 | 21.4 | 21.6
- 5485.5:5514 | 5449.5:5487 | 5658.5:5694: 0.006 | 20.2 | 20.3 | 21.7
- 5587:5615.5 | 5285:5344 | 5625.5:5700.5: 0.051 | 19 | 20.3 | 21.7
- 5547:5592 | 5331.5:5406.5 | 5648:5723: 0.004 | 19.3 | 20.6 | 21.5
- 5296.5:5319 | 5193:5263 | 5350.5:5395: -0.072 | 17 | 19.9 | 20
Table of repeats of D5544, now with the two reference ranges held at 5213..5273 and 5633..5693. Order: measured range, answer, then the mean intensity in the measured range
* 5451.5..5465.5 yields -0.4 angstroms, 20.3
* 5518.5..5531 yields -0.5 angstroms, 21.1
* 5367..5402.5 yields -0.8 angstroms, 19.4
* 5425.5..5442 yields 0.3 angstroms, 19.1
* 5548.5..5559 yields -0.6 angstroms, 21.8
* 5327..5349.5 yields 0.6 angstroms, 18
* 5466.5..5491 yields -0.4 angstroms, 20.2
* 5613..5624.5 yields 0.3 angstroms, 20.7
